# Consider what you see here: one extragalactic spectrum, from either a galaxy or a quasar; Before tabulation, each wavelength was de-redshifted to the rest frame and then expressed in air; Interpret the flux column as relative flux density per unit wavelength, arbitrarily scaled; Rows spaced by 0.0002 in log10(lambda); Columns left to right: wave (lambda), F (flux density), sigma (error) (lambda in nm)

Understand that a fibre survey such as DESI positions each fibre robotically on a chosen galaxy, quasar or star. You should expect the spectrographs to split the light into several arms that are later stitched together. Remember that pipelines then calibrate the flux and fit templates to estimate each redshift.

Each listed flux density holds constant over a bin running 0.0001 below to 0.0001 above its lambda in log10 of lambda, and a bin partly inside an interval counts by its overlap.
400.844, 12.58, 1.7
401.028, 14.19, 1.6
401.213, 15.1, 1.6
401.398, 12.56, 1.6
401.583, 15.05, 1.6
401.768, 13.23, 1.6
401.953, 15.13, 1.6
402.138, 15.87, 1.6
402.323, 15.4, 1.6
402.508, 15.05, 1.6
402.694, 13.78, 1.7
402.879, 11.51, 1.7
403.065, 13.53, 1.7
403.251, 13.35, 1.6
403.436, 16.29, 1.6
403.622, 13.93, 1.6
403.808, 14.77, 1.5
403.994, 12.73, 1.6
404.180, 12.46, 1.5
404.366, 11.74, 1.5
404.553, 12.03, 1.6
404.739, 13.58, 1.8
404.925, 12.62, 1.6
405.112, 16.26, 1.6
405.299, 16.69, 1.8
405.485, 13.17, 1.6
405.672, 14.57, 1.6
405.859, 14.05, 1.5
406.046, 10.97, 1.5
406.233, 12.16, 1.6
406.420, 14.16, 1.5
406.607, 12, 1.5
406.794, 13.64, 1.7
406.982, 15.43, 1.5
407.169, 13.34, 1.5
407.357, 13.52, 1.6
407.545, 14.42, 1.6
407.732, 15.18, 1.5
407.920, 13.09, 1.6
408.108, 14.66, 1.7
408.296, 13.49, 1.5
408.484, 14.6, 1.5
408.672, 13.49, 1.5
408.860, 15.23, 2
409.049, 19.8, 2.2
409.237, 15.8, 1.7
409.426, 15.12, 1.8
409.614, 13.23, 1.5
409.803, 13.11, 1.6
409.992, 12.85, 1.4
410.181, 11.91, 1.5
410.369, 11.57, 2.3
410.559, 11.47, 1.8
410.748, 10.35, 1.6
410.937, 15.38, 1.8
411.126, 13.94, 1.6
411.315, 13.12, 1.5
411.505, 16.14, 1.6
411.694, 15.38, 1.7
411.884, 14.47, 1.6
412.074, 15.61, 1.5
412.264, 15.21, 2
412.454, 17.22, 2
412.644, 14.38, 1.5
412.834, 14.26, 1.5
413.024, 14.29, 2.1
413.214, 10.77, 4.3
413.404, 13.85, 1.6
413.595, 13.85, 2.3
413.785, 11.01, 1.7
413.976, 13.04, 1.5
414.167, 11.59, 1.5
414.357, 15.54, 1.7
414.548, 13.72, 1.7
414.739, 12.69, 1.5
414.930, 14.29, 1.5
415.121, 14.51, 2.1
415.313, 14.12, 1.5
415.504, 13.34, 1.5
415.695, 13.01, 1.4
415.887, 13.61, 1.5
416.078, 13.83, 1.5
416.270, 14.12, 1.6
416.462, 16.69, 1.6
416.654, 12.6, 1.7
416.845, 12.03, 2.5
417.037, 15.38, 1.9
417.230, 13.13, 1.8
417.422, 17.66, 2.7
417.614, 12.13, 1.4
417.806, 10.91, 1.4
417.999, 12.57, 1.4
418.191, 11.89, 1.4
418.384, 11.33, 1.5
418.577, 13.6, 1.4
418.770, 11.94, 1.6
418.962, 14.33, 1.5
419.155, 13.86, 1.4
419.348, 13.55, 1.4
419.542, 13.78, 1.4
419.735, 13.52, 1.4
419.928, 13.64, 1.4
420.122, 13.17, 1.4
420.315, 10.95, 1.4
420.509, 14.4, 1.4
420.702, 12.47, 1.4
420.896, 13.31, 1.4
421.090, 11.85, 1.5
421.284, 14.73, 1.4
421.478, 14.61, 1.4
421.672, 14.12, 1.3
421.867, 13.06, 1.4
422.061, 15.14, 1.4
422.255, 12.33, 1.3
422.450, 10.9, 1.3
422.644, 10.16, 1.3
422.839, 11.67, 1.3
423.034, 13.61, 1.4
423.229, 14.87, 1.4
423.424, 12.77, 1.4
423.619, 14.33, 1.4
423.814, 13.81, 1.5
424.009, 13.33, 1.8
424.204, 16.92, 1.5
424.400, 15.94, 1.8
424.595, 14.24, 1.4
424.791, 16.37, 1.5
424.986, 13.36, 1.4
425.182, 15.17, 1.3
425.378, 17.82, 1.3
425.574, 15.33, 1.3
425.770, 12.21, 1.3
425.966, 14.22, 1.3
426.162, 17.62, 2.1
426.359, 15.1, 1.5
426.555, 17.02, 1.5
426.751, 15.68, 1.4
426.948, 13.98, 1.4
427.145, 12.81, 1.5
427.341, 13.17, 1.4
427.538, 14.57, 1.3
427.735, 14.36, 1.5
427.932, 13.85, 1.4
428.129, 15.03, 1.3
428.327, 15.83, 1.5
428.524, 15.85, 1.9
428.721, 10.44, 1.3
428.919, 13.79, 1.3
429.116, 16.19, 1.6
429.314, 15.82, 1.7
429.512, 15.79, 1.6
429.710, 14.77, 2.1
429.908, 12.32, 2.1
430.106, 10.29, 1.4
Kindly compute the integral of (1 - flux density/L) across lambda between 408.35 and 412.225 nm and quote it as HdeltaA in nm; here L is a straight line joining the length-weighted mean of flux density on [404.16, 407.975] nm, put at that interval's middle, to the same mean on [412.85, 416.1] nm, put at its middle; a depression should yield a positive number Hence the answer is -0.187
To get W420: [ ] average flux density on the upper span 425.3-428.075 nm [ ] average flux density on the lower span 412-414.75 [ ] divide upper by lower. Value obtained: 1.1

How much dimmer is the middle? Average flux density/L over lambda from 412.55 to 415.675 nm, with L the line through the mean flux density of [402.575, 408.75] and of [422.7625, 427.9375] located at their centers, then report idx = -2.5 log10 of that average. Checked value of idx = 0.05 mag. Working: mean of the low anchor 13.7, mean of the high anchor 14.6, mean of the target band 13.4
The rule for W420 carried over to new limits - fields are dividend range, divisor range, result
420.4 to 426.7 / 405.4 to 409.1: 1.01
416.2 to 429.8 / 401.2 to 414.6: 1.00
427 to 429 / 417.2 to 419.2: 1.07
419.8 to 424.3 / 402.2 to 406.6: 0.97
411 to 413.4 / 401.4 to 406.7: 1.06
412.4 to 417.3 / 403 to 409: 0.99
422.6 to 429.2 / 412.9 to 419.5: 1.08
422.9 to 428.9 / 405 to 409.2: 1.02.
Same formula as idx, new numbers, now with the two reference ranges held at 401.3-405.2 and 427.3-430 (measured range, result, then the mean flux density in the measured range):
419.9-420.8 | 0.11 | 12.9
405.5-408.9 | 0.02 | 13.7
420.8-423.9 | 0.09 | 13.2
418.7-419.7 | 0.05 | 13.5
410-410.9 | 0.19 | 11.7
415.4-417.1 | 0.03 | 13.8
